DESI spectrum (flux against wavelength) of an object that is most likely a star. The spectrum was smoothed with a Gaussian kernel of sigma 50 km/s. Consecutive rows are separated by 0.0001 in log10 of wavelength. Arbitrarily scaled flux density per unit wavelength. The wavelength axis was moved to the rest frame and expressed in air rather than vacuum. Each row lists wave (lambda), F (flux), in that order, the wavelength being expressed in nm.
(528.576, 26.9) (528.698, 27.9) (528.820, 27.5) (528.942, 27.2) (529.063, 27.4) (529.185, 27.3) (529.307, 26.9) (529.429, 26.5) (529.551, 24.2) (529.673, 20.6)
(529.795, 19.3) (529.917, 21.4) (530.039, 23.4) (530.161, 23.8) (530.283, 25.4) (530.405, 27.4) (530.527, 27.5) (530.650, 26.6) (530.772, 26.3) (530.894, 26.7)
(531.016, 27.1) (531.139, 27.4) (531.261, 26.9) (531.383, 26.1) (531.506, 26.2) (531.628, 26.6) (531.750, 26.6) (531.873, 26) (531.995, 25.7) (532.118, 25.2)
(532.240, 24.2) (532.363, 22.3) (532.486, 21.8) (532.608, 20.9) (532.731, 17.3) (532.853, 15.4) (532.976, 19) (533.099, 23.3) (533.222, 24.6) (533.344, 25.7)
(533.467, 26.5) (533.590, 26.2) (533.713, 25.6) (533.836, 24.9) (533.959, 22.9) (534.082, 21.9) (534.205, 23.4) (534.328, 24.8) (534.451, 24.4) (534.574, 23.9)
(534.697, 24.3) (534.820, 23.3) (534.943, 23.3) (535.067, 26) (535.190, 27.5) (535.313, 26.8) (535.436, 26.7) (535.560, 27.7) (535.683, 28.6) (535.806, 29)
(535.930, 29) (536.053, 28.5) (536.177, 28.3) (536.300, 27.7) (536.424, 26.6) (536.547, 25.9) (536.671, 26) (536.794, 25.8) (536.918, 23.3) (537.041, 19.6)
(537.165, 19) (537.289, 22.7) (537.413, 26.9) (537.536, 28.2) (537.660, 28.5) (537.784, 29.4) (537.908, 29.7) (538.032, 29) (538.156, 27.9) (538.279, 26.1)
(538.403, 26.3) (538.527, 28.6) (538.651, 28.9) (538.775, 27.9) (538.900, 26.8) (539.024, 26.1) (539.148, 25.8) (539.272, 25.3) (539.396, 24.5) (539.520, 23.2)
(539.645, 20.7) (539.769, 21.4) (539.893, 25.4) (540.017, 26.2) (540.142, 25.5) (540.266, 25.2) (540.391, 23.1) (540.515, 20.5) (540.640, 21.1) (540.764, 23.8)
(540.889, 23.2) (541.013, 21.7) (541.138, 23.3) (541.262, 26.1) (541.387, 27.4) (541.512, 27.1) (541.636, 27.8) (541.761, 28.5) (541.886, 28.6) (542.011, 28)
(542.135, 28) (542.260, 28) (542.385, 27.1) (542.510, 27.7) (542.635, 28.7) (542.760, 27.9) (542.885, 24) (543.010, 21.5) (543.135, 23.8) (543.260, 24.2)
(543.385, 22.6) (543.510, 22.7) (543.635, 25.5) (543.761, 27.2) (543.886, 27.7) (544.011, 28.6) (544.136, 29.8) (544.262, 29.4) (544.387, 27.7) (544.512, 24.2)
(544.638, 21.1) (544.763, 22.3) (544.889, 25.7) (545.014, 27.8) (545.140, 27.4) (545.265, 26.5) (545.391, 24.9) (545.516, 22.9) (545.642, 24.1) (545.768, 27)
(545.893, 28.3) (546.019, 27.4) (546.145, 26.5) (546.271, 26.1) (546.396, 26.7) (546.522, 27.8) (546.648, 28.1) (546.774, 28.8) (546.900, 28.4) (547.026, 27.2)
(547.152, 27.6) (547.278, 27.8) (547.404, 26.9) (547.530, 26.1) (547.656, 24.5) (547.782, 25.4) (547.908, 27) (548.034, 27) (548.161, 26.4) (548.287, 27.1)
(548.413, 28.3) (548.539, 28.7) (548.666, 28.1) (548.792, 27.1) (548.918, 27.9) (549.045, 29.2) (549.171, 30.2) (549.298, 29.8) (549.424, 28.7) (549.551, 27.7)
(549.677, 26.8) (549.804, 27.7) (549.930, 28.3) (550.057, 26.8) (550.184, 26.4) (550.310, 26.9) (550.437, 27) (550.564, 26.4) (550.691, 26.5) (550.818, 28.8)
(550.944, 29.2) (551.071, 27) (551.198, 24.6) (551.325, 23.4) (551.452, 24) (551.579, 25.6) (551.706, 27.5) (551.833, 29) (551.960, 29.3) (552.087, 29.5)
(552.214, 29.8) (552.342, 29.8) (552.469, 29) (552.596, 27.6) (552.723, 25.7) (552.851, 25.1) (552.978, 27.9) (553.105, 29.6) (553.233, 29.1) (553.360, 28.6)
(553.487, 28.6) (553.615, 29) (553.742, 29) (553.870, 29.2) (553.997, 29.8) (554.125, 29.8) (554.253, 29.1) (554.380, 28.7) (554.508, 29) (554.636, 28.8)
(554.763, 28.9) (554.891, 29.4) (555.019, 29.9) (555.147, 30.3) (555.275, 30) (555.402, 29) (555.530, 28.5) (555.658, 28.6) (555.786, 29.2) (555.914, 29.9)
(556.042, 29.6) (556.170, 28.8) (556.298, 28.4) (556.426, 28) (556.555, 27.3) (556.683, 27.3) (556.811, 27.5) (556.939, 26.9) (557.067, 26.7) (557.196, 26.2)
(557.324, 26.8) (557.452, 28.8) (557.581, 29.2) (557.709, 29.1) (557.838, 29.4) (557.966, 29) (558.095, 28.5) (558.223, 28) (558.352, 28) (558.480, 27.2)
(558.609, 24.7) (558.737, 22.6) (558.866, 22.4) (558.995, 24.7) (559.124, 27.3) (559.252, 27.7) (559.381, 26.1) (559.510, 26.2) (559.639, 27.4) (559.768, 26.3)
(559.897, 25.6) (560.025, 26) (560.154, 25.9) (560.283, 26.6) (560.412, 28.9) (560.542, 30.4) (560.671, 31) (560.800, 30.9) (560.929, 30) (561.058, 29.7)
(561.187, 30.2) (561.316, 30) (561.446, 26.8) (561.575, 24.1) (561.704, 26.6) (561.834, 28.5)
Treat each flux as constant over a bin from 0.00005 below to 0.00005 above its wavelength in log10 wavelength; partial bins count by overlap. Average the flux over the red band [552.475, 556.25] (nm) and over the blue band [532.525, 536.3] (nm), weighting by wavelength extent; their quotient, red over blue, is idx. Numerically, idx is 1.17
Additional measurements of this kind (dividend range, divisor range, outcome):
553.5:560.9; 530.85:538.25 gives 1.11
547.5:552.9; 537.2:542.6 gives 1.05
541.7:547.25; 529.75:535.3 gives 1.09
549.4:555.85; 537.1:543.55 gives 1.10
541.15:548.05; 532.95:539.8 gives 1.03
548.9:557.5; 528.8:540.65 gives 1.12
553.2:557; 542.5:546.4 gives 1.12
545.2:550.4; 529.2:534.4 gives 1.12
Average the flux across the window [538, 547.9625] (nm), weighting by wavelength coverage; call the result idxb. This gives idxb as 26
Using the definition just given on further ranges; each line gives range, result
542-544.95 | 25.9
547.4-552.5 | 27.4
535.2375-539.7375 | 26.4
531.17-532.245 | 26.1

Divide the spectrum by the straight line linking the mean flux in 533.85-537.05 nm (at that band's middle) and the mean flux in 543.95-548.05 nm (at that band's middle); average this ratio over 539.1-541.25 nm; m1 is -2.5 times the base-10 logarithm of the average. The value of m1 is 0.11 mag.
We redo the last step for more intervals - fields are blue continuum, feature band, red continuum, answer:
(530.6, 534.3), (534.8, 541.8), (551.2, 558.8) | -0.02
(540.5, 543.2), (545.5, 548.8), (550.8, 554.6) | 0.00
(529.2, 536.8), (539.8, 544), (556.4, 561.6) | 0.02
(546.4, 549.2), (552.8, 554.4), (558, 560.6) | -0.07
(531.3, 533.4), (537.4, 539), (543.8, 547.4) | -0.13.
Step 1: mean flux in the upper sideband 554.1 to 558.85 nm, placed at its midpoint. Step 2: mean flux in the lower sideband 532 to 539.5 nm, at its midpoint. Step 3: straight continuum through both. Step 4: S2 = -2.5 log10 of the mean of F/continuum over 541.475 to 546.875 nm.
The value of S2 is 0.00 mag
